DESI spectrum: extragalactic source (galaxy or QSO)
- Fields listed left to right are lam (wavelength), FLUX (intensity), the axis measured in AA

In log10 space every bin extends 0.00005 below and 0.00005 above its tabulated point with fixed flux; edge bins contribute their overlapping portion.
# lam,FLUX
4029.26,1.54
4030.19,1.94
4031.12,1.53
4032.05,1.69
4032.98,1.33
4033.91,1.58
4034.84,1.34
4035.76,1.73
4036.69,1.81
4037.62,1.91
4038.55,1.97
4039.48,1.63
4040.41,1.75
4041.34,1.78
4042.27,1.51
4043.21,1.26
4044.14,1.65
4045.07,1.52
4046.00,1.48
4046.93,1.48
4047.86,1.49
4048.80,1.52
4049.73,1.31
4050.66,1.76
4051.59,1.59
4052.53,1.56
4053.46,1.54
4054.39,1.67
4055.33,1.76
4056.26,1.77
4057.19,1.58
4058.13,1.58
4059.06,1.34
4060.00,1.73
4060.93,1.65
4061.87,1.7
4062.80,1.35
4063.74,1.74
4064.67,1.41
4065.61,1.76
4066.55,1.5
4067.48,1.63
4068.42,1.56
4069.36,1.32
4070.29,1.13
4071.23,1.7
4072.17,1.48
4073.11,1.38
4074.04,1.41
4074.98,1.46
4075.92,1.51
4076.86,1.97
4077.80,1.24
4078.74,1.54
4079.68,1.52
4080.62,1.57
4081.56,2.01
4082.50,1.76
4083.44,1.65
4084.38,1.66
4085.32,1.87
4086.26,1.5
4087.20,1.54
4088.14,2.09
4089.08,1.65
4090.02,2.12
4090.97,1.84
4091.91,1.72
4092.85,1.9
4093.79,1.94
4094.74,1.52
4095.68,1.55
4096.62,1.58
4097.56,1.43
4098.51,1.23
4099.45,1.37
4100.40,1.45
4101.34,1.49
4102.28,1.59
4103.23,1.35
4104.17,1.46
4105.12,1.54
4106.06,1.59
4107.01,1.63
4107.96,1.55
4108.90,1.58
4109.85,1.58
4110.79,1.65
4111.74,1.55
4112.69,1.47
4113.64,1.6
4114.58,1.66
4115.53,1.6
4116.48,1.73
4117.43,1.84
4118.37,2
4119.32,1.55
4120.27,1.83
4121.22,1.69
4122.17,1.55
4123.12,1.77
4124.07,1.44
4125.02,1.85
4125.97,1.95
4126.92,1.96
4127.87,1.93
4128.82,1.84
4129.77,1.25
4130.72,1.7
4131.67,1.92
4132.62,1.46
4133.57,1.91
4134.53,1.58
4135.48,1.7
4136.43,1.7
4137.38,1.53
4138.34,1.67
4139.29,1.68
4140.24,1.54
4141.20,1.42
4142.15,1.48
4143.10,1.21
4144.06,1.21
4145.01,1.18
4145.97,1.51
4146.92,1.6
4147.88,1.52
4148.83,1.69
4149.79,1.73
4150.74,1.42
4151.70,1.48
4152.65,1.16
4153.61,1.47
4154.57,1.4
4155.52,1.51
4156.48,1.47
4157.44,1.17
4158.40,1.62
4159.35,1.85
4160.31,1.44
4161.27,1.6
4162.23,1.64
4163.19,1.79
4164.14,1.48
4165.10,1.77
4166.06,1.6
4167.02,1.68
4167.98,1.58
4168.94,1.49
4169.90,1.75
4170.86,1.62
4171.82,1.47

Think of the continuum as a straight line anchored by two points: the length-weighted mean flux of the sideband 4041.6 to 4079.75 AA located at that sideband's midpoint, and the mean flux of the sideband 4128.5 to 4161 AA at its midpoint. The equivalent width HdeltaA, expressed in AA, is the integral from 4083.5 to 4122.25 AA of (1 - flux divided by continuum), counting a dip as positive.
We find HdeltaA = -2.6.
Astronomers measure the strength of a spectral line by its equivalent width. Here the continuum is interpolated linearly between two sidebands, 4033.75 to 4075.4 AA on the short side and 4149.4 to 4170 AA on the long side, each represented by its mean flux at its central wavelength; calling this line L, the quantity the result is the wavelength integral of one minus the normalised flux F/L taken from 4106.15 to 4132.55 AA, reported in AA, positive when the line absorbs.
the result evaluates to -2.21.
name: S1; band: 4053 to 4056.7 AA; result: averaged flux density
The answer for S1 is 1.69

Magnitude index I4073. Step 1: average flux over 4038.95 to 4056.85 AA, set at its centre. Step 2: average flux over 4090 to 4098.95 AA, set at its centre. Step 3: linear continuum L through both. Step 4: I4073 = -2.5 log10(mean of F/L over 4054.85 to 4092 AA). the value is 0.01 mag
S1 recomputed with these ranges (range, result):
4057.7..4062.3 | 1.6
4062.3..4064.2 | 1.55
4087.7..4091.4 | 1.92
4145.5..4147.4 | 1.56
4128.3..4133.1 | 1.64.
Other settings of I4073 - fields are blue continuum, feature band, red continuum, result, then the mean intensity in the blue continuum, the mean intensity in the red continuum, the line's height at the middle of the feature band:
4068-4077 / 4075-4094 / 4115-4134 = -0.12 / 1.47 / 1.74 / 1.54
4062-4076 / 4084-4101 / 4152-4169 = -0.11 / 1.49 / 1.54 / 1.51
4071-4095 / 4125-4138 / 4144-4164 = -0.11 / 1.68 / 1.5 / 1.56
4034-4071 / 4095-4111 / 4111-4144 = 0.09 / 1.58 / 1.66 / 1.63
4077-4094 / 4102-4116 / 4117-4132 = 0.12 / 1.73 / 1.75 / 1.74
